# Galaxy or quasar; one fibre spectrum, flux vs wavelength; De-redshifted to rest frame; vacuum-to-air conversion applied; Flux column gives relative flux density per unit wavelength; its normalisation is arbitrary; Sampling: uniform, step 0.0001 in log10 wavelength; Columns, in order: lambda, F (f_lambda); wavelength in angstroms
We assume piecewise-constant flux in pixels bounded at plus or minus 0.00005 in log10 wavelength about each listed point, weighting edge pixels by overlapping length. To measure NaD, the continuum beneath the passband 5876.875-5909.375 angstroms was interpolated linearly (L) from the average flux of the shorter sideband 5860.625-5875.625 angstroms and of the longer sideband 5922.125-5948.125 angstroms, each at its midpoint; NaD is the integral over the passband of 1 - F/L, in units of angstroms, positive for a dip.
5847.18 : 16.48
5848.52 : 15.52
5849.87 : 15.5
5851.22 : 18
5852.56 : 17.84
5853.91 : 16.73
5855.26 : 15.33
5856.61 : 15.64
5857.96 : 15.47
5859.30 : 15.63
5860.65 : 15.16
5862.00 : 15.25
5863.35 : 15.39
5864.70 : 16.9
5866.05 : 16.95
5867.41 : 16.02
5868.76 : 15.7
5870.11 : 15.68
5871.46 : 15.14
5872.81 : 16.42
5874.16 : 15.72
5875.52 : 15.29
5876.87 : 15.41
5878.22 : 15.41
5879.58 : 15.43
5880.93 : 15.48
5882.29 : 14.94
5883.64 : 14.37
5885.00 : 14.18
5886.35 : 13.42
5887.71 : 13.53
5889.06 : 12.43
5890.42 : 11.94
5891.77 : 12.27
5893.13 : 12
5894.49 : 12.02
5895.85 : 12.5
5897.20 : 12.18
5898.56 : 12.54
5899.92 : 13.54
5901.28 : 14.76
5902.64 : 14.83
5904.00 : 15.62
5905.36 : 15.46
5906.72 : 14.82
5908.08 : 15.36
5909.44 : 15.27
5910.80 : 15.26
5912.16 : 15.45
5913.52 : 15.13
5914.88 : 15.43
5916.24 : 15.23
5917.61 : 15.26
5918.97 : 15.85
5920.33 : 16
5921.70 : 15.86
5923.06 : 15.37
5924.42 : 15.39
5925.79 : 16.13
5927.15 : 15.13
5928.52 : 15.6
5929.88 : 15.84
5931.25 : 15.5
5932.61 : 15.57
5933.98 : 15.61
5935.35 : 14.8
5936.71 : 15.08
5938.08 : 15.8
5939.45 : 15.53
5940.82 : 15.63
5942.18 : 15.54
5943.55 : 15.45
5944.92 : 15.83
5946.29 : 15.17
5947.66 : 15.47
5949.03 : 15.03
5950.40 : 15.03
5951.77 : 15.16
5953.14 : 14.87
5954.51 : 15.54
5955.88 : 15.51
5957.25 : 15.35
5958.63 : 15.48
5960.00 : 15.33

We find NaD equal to 3.69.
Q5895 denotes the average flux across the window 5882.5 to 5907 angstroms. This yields 13.5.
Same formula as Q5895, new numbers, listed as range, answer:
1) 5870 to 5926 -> 14.6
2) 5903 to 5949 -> 15.5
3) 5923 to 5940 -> 15.5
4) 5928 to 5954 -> 15.4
